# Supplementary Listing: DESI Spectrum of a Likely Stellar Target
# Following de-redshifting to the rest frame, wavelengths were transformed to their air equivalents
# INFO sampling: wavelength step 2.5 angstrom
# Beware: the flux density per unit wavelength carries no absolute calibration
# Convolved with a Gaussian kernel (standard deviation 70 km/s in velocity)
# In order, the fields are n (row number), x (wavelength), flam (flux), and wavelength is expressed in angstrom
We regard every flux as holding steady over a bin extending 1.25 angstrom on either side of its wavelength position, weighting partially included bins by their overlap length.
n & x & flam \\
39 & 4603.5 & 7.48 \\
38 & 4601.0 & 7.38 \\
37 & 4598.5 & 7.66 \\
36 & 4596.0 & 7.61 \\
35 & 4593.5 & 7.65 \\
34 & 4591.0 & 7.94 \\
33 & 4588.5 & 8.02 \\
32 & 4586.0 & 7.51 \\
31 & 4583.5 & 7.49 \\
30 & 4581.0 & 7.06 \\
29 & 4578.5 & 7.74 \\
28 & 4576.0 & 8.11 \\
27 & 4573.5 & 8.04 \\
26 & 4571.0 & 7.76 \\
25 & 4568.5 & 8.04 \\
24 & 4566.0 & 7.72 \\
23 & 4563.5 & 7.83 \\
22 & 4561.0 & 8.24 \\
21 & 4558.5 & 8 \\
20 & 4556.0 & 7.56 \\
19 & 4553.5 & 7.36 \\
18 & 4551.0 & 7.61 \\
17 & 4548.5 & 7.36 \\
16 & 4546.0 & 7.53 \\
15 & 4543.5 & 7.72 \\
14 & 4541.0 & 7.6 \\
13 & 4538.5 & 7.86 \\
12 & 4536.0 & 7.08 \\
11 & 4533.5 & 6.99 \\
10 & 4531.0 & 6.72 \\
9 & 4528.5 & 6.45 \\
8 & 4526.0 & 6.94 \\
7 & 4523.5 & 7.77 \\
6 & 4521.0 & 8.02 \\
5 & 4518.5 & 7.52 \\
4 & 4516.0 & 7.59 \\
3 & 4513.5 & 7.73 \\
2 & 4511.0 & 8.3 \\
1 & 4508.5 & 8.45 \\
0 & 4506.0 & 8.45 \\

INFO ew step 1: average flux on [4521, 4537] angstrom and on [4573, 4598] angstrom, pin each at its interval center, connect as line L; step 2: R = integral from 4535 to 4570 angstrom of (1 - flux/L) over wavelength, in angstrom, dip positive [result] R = -1.7 angstrom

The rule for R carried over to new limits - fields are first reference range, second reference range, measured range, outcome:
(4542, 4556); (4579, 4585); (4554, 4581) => -1.6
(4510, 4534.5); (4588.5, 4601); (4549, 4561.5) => -0.3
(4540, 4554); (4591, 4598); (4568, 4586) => -0.2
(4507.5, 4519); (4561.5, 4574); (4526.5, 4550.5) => 2.0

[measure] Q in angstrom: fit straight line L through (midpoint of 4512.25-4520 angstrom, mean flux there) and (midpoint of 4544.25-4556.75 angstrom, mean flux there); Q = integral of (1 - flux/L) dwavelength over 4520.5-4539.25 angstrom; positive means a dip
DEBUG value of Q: 1.0 angstrom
